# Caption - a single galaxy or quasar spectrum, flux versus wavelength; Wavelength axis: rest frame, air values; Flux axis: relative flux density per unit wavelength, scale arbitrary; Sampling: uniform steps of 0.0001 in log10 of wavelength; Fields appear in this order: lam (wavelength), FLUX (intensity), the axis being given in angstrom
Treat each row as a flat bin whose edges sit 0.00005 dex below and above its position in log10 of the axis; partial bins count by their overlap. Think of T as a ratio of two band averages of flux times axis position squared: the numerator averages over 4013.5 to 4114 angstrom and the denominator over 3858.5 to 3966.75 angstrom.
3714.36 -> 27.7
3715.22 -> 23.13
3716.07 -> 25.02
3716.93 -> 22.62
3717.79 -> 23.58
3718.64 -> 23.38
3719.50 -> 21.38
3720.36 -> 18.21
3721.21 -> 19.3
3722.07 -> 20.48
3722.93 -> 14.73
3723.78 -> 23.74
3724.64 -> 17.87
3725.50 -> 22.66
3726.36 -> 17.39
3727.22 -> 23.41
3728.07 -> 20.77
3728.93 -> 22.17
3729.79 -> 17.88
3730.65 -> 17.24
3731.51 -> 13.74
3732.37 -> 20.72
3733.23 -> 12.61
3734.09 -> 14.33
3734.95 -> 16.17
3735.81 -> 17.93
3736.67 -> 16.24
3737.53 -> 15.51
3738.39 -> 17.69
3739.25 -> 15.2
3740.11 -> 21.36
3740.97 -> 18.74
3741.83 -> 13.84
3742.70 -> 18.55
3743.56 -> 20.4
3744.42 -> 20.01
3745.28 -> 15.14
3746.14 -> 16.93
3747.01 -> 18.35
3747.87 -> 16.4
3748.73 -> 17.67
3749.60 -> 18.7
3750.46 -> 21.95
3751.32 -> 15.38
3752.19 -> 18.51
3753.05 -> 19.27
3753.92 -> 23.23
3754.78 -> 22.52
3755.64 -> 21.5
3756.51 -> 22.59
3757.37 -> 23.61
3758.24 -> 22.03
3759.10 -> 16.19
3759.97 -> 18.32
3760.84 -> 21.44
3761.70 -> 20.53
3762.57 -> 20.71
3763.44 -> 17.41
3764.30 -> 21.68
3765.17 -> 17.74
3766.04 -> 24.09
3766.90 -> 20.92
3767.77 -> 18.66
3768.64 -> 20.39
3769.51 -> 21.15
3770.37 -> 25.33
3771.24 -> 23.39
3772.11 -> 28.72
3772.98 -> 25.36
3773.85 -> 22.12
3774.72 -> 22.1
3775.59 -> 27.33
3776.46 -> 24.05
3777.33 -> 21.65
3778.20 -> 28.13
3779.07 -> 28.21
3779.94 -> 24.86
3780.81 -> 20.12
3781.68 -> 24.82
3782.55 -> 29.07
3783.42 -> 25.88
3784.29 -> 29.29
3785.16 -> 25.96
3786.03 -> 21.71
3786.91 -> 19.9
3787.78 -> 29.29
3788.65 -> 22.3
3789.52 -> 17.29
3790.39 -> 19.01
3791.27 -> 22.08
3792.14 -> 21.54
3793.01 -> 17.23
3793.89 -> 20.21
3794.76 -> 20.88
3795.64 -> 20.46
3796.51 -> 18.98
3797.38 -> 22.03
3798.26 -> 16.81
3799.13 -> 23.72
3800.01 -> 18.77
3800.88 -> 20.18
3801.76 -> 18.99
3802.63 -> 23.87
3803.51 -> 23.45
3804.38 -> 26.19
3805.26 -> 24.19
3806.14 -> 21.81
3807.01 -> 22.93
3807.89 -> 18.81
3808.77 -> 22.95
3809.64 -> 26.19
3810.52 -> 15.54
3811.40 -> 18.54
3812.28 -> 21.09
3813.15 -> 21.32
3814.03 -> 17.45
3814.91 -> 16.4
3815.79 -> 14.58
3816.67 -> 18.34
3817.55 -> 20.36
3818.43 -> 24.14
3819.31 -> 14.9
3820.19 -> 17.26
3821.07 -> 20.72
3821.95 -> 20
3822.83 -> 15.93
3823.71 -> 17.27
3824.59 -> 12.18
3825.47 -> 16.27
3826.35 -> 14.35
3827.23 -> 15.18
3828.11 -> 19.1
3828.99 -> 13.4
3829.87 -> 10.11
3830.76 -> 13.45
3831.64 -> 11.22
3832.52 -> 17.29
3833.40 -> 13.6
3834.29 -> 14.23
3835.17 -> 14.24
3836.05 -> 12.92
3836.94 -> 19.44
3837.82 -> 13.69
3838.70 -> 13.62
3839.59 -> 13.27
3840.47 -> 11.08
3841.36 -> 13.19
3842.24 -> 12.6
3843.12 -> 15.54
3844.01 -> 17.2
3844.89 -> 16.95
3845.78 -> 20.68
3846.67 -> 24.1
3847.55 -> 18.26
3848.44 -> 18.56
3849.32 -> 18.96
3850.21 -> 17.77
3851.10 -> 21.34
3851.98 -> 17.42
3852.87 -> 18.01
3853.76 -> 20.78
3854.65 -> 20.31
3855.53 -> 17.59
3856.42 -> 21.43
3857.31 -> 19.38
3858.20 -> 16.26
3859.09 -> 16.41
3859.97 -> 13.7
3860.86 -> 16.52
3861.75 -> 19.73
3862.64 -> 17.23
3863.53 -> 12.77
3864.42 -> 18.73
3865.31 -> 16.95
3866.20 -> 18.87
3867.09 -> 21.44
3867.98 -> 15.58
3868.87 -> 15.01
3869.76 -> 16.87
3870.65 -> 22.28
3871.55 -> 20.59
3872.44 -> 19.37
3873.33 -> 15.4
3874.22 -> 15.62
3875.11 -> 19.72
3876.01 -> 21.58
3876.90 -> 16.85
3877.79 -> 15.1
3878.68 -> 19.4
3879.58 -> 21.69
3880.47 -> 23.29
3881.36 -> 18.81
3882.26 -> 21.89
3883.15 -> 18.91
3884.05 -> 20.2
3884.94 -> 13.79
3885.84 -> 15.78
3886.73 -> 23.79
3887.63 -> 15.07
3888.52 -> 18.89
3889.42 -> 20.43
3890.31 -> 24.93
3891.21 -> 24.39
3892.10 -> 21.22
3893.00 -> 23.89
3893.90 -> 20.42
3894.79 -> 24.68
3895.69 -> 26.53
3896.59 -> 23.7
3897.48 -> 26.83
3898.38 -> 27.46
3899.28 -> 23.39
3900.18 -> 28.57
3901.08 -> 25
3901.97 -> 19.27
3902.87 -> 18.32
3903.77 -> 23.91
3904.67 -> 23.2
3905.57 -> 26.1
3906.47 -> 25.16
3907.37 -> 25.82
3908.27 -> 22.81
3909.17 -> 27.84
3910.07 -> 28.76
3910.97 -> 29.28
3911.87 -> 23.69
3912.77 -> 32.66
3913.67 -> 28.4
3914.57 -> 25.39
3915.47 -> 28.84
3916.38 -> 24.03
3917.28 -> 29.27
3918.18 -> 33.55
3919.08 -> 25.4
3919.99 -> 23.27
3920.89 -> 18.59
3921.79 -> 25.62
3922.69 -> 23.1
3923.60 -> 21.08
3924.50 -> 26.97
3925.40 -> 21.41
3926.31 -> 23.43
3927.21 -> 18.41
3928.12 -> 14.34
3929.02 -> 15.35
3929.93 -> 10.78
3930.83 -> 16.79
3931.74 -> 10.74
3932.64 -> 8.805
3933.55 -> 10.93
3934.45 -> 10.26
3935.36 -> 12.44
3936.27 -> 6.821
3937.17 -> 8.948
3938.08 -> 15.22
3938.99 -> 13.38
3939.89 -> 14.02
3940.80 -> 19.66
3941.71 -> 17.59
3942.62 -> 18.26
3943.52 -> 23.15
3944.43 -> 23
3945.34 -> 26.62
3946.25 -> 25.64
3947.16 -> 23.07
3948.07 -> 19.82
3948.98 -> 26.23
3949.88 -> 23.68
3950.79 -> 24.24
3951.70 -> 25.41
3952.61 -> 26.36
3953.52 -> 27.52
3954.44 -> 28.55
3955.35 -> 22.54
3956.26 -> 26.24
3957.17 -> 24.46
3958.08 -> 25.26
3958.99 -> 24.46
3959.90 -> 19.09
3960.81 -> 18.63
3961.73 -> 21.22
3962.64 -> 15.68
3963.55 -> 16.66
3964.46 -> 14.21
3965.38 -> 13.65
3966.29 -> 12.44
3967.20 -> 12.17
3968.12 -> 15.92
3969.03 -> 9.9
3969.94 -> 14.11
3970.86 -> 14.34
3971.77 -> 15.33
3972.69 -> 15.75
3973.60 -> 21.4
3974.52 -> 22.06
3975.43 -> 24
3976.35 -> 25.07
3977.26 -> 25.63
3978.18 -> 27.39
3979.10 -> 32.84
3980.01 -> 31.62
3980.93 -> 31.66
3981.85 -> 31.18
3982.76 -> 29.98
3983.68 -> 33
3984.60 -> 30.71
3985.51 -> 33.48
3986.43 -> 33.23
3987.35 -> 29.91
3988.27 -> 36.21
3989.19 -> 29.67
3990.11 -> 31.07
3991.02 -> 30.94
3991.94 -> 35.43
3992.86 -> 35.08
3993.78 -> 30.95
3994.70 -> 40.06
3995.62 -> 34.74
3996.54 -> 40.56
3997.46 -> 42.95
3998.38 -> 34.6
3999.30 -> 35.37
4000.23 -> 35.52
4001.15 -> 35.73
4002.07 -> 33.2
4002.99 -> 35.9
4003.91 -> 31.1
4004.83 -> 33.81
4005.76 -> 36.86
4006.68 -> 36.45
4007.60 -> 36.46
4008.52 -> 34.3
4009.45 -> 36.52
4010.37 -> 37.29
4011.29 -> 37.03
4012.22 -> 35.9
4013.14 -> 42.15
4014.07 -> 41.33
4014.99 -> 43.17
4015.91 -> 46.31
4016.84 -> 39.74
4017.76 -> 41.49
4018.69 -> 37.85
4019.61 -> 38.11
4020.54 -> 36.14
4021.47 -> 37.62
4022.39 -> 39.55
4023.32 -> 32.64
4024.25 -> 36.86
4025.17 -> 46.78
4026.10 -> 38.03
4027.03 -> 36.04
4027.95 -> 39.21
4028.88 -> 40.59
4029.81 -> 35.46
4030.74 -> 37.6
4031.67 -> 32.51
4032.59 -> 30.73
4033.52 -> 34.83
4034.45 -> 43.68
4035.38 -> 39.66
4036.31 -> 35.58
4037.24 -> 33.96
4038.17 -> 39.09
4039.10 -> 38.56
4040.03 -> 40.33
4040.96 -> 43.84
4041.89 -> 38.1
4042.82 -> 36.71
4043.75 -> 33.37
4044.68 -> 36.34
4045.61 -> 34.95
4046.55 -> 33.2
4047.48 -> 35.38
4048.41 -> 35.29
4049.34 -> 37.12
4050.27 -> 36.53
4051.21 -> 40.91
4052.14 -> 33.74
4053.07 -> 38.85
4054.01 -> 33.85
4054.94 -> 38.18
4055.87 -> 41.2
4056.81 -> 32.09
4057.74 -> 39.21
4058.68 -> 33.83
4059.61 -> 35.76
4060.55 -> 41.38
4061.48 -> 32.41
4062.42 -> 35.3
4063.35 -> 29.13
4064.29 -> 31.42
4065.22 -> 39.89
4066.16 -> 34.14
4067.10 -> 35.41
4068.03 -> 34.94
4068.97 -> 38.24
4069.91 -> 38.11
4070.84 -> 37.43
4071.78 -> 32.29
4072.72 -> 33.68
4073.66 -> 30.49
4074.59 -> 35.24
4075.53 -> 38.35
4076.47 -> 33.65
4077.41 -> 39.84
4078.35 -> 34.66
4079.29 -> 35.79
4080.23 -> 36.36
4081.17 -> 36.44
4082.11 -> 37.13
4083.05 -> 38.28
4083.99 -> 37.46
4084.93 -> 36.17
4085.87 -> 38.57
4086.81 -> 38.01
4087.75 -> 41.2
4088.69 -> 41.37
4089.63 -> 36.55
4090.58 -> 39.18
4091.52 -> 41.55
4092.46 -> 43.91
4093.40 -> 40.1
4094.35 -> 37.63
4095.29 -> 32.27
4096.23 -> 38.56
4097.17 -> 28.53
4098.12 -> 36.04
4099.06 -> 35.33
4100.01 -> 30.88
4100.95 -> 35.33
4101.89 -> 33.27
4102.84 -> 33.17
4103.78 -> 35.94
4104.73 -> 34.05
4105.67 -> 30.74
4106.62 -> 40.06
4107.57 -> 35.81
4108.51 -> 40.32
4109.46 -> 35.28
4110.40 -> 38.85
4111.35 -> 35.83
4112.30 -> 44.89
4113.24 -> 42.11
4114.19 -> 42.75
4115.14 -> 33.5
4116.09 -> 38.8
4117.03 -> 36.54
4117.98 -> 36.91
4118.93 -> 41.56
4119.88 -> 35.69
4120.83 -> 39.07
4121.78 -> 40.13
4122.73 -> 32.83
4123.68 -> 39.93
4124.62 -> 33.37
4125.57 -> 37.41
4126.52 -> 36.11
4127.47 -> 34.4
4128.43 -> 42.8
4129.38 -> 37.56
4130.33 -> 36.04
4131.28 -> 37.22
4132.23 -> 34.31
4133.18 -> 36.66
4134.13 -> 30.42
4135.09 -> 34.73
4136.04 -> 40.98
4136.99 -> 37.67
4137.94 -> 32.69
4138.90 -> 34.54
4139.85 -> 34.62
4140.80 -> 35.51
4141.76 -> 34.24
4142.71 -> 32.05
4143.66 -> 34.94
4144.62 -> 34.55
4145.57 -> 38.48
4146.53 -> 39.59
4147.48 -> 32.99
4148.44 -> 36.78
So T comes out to 1.9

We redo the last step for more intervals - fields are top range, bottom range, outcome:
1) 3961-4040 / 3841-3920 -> 1.62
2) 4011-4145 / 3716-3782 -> 2.15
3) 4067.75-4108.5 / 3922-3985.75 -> 1.90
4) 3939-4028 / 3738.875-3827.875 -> 1.57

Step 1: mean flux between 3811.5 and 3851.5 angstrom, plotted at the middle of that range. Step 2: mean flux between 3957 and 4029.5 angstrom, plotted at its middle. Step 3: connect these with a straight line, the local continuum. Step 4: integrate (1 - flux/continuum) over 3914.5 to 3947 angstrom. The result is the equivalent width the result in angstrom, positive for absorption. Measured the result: 7.8 angstrom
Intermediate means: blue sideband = 16.5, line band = 19.1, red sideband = 30.9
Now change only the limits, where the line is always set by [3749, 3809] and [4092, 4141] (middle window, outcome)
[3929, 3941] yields 6.9 angstrom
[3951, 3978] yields 9.0 angstrom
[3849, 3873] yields 6.9 angstrom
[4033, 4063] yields -2.9 angstrom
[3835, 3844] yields 3.8 angstrom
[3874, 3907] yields 6.5 angstrom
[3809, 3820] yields 2.1 angstrom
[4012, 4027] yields -3.3 angstrom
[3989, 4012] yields -2.7 angstrom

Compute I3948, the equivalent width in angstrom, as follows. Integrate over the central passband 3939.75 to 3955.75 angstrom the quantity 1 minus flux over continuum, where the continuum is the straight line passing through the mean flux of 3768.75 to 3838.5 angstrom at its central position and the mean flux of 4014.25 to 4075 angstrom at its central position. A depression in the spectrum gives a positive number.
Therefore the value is 3.7 angstrom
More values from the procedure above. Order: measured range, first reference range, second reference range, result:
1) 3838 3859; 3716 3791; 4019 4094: 6.8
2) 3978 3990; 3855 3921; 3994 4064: 0.2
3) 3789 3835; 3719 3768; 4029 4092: 8.1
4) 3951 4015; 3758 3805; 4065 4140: 6.1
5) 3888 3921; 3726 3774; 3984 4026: 5.3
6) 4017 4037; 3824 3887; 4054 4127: -4.0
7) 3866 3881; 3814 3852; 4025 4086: 0.9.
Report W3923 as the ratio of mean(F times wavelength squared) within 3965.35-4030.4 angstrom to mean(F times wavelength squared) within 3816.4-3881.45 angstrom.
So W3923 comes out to 2.04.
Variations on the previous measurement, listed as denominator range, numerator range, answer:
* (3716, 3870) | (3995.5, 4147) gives 2.20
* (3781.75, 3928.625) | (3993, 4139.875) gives 2.02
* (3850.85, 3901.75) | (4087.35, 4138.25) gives 2.10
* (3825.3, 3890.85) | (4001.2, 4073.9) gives 2.32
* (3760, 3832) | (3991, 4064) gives 2.01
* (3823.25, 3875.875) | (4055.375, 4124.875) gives 2.47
